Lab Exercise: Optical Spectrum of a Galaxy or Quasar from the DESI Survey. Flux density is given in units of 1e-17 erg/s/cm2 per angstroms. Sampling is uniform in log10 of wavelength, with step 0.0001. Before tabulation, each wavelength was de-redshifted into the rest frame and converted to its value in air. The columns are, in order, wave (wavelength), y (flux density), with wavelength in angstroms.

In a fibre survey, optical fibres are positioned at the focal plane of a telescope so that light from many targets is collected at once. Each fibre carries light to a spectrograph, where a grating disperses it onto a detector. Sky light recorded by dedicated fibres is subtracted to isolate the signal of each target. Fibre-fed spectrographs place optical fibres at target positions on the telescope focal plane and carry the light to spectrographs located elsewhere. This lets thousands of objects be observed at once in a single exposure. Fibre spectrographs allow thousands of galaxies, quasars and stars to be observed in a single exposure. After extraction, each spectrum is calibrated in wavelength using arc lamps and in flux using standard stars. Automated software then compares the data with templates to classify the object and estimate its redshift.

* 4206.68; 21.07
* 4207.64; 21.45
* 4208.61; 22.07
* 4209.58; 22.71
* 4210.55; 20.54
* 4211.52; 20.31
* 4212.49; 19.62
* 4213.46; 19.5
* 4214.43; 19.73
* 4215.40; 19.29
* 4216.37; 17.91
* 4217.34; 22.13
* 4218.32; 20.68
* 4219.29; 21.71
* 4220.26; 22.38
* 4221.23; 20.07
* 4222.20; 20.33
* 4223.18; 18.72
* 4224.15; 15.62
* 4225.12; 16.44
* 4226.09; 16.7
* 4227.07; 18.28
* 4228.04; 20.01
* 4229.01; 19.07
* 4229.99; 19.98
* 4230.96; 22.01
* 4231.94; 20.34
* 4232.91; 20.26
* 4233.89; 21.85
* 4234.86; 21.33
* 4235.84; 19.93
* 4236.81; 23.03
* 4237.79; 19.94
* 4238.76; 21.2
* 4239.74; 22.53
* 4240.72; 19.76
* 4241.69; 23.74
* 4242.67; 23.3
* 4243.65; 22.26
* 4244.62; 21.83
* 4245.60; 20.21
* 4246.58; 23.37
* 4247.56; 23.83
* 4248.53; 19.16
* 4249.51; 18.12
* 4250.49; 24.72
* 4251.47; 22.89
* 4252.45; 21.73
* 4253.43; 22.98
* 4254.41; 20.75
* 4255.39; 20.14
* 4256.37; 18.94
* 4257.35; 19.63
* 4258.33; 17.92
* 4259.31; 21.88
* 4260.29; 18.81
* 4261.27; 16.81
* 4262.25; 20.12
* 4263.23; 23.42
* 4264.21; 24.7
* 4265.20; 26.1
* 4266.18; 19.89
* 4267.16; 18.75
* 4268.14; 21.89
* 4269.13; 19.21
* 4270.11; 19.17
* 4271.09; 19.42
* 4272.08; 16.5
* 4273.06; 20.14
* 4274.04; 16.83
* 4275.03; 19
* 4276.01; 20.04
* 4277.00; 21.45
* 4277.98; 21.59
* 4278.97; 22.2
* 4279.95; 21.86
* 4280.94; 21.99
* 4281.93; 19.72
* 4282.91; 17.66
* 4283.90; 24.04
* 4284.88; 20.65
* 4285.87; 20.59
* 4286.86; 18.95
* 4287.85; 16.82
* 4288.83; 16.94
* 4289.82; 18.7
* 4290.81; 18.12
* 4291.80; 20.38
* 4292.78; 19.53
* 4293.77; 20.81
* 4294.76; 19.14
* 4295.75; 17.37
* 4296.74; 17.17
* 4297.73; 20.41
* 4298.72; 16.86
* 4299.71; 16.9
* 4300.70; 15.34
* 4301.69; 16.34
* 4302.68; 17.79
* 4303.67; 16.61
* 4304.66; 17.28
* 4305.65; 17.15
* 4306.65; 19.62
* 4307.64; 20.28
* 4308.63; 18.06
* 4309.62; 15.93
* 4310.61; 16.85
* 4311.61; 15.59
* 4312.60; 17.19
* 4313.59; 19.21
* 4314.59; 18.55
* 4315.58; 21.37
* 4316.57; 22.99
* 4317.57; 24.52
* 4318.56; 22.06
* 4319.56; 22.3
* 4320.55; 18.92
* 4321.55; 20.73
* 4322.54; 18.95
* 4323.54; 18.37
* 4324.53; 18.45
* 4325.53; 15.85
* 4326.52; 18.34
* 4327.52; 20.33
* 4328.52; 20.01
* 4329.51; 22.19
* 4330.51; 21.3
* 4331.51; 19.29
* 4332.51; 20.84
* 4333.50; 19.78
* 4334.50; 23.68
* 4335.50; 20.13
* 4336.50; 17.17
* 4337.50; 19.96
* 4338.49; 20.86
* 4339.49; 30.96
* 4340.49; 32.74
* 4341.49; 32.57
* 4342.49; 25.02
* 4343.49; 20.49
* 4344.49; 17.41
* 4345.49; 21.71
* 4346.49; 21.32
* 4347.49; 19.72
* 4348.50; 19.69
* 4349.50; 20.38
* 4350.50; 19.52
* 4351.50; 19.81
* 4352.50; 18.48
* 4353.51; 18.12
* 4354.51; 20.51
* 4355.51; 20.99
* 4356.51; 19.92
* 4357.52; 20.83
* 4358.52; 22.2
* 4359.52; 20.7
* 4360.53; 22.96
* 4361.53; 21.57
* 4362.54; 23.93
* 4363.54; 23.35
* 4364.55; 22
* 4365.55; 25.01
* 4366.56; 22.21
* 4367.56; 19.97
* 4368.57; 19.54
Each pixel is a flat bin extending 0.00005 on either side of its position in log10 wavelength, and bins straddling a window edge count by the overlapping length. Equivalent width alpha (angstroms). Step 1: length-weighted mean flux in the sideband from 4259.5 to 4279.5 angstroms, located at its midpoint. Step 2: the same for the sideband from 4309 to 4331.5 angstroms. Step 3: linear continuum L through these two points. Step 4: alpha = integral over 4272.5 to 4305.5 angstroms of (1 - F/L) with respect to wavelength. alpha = 1.6 angstroms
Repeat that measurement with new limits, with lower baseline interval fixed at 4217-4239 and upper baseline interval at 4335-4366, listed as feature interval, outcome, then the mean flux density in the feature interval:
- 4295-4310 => 2.6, 17.6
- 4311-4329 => 1.5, 19.6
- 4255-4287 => 0.6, 20.3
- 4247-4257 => -0.4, 21.3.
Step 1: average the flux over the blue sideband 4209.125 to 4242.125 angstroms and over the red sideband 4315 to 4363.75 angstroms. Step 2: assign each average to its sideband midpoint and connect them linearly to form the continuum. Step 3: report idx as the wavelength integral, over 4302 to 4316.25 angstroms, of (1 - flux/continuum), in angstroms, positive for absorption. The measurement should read 2.0 angstroms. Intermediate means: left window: 20.2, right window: 21.3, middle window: 18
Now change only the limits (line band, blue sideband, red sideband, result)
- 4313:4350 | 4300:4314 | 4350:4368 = -4.1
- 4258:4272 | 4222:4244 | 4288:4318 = -0.8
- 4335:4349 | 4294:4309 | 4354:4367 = -1.5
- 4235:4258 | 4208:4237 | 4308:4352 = -1.4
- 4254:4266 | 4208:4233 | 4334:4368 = -0.1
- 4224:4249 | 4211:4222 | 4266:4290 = -0.7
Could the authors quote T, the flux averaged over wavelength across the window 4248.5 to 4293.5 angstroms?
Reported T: 20.2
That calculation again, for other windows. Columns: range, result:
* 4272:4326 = 19.1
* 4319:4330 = 19.5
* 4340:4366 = 21.9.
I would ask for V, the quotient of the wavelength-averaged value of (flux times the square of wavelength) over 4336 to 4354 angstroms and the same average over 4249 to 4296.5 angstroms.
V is 1.1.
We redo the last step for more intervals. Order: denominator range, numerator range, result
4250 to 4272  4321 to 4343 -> 1.08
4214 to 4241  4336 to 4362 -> 1.15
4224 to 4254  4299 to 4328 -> 0.92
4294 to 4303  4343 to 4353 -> 1.16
